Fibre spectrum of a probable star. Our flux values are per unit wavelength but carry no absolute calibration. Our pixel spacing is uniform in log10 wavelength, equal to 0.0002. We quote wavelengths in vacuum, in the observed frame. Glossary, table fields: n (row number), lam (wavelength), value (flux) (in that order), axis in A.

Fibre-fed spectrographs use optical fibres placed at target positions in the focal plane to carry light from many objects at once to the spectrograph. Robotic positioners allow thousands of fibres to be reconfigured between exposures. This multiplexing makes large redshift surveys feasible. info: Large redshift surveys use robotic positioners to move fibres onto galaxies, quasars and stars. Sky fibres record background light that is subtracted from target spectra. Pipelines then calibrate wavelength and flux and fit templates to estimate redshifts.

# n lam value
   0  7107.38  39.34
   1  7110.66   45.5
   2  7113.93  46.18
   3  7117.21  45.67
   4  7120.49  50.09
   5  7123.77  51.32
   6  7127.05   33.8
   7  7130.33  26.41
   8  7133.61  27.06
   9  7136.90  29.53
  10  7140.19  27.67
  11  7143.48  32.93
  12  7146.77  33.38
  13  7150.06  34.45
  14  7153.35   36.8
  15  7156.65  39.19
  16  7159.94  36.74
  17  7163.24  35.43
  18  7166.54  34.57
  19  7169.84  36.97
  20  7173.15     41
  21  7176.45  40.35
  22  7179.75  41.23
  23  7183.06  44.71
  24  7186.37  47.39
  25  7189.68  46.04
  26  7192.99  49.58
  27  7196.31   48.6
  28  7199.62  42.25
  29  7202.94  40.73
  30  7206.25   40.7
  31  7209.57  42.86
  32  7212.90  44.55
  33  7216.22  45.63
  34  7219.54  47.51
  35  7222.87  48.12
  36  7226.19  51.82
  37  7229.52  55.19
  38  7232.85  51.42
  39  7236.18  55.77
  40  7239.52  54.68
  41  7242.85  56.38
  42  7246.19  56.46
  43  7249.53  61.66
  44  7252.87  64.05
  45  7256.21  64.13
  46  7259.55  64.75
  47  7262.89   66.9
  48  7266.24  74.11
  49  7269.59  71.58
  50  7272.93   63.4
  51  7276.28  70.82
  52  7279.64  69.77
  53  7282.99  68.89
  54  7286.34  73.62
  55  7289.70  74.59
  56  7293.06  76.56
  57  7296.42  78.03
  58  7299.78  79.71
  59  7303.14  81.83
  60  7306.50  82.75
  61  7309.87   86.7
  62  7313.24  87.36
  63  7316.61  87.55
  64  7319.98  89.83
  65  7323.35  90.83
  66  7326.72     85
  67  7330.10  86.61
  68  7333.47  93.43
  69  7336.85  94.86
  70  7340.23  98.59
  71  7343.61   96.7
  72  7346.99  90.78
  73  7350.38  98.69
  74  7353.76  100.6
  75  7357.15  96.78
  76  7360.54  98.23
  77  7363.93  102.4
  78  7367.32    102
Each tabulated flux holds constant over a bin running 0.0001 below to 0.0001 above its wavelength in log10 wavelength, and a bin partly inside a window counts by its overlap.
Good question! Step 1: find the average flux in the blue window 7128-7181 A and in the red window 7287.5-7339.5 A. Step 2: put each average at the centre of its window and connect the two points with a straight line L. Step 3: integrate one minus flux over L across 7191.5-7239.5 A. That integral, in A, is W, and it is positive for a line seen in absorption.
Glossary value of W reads 5.52 A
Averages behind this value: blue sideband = 34.6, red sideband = 85.2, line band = 47.7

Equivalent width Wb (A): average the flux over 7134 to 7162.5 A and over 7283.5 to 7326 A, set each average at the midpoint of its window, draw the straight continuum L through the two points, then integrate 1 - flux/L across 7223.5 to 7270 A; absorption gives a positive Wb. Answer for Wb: 3.1 A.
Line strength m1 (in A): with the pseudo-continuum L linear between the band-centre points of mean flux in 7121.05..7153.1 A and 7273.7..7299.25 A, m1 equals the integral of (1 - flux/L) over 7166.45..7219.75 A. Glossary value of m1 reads 5.5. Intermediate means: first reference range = 33.7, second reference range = 73.1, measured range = 43.4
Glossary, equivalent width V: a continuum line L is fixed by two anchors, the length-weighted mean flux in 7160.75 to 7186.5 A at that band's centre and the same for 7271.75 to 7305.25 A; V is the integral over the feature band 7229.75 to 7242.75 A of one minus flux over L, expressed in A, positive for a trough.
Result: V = 0.9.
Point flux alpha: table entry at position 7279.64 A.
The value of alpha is 69.77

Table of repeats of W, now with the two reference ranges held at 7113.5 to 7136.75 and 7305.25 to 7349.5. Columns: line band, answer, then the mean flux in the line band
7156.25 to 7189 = 7.2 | 40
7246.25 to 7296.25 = 4.8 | 68.8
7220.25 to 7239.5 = 3.9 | 52.4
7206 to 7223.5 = 4.7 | 45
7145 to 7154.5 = 2.2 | 34.8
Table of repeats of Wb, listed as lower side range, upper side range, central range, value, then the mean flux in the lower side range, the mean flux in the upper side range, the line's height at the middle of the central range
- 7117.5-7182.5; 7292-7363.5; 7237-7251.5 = 1.7 A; 36.6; 90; 64.9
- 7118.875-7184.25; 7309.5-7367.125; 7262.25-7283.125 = 1.1 A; 36.6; 93.6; 73.6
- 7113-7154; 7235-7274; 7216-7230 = 1.6 A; 36.4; 62.9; 56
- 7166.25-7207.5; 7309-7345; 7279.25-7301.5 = 1.0 A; 42.9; 90.7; 78.2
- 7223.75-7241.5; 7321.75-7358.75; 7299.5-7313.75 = -0.4 A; 53.6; 93.9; 81.3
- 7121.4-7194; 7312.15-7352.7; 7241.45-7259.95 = 1.5 A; 37.6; 91.9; 66.5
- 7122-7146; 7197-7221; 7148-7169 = 0.1 A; 32.8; 43.6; 36.3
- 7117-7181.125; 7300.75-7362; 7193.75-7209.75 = 2.7 A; 36.5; 91.4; 52.4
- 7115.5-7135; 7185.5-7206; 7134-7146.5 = 3.2 A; 39.2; 45.4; 40.5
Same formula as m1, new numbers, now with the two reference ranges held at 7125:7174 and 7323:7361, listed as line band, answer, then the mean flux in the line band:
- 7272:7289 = 1.2 A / 69.8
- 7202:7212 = 2.0 A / 41.7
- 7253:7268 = 0.3 A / 67.1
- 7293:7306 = 0.2 A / 79.7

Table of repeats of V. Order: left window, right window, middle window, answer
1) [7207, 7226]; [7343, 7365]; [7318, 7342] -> -0.7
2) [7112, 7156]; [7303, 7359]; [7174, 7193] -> 2.3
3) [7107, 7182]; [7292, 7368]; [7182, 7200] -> 1.5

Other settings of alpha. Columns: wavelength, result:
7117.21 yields 45.67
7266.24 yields 74.11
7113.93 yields 46.18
